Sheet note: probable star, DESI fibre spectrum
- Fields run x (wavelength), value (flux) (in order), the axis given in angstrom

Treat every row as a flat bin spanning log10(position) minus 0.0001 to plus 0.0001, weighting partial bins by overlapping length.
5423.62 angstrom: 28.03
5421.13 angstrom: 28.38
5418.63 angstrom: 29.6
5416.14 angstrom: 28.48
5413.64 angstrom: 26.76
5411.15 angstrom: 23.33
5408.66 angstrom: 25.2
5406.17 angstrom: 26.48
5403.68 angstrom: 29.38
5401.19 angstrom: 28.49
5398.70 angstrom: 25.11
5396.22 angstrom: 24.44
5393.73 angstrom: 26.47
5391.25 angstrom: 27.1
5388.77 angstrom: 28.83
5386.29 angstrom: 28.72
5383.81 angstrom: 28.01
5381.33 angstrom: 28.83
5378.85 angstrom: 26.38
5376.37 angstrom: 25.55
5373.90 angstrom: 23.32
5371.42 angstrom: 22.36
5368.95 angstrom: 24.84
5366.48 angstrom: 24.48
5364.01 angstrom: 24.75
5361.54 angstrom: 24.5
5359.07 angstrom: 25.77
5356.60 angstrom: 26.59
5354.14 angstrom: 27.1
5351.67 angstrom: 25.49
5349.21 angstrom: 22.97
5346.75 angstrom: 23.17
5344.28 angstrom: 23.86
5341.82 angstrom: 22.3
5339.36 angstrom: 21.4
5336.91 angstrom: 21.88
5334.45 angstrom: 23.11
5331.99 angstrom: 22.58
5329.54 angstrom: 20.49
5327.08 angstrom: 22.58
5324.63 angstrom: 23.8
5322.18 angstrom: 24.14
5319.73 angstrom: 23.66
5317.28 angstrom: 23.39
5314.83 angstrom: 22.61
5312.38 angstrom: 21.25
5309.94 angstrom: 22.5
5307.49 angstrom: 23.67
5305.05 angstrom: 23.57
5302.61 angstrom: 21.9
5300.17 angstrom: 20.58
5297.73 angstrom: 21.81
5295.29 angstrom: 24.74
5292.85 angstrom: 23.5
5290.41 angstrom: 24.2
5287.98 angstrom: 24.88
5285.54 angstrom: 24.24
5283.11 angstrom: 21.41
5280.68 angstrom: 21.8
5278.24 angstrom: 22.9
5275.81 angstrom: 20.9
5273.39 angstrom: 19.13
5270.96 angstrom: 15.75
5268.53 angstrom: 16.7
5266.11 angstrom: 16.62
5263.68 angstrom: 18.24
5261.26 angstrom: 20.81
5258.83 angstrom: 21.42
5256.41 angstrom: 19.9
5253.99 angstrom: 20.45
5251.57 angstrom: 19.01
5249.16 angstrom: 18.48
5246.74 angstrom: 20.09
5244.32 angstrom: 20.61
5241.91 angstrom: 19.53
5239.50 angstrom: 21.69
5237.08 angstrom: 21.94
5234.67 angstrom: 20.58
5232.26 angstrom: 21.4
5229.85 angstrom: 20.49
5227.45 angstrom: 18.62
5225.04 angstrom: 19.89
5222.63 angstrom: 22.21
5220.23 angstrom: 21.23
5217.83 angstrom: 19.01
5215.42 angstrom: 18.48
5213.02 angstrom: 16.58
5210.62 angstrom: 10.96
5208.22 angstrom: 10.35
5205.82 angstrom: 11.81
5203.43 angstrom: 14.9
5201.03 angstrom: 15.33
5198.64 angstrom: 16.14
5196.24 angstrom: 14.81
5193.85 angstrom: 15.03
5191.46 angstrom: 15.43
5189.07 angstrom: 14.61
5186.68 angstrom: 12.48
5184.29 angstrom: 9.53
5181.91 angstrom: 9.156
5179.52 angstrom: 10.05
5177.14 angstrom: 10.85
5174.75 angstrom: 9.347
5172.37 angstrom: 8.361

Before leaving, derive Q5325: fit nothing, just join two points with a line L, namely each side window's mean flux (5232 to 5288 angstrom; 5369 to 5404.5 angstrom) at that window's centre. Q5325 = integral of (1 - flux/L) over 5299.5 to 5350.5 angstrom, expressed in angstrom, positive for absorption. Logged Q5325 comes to 1.7 angstrom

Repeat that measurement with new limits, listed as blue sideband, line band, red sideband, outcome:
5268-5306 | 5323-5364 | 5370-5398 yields 1.4 angstrom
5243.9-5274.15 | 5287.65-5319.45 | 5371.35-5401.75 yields -2.0 angstrom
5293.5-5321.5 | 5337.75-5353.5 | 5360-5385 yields 0.6 angstrom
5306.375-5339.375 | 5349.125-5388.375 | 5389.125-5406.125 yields -0.7 angstrom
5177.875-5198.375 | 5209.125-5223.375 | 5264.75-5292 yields -2.3 angstrom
